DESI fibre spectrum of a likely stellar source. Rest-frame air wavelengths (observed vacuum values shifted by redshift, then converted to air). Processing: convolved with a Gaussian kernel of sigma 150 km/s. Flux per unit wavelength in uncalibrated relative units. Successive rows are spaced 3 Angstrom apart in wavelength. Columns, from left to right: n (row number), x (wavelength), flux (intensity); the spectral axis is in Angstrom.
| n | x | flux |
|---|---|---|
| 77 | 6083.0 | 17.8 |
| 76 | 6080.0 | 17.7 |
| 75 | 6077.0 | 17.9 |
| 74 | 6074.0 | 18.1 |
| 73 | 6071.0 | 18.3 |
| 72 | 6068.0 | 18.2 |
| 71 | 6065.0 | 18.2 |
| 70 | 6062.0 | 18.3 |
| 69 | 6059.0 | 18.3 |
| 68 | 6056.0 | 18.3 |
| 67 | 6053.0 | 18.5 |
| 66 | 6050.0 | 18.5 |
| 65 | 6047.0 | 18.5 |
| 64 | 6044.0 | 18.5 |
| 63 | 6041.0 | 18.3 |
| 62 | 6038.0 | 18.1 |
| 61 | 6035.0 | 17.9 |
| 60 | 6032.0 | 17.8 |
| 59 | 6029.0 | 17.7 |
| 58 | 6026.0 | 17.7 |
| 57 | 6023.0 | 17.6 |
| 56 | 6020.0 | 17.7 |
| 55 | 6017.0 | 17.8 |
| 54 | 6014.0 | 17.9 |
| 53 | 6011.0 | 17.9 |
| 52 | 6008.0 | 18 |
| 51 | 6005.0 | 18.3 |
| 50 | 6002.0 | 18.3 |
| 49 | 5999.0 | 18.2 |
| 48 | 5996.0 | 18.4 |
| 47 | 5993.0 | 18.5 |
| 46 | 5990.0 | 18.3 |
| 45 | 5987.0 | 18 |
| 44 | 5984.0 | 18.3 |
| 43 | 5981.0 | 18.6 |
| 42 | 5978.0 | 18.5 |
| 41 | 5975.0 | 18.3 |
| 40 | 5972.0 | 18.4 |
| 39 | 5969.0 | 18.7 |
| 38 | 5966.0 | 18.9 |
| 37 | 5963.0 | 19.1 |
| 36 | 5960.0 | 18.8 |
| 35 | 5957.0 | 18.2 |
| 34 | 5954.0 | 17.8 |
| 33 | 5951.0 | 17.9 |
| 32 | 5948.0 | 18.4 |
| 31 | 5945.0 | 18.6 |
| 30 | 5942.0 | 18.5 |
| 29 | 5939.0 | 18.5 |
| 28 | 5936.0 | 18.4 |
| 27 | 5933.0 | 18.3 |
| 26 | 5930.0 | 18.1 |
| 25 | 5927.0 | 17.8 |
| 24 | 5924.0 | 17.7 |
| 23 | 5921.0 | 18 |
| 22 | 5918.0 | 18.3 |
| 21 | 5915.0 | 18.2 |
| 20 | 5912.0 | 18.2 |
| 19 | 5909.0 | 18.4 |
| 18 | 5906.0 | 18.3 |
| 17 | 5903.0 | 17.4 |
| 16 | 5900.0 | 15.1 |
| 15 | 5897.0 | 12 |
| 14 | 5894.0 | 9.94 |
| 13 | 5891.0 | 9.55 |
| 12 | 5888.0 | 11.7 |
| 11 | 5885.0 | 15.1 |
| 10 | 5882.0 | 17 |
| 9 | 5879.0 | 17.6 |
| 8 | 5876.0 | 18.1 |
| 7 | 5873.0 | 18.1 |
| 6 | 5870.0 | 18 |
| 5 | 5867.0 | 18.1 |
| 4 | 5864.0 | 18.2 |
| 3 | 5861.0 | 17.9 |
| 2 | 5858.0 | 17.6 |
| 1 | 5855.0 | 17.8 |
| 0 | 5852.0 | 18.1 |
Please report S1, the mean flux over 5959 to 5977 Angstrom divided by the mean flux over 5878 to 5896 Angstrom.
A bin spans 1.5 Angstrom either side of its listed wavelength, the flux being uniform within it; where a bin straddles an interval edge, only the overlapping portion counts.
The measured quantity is 1.4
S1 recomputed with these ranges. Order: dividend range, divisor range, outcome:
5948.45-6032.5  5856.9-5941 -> 1.09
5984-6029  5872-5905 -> 1.23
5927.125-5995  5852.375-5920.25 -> 1.12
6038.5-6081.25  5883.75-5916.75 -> 1.22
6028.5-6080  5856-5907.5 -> 1.15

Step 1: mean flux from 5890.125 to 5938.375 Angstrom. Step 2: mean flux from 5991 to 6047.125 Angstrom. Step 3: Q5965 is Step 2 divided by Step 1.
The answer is 1.1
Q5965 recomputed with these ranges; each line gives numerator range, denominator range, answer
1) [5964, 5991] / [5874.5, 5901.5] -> 1.32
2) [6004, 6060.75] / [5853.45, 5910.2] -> 1.12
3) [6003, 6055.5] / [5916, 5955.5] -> 0.99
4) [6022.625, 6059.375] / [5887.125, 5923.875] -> 1.16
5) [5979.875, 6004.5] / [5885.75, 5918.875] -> 1.21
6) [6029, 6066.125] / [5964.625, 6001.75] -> 0.99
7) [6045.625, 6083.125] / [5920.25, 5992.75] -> 0.99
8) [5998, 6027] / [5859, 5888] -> 1.04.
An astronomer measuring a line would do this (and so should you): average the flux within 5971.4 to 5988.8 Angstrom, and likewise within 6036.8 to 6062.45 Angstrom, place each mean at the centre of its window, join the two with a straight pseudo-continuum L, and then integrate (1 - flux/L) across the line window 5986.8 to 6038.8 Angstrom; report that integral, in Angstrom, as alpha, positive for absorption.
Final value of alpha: 1.0 Angstrom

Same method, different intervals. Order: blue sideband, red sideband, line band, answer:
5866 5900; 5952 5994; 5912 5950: -3.2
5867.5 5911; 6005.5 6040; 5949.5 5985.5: -3.3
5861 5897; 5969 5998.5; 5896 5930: -1.8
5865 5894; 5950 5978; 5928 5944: -0.7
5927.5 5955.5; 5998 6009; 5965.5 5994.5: -0.3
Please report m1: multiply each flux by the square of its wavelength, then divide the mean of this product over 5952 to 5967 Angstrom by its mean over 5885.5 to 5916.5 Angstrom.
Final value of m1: 1.27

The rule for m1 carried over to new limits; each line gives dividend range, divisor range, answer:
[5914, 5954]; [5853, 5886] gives 1.05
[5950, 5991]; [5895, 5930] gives 1.09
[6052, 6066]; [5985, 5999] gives 1.02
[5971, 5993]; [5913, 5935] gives 1.04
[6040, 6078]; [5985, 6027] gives 1.03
